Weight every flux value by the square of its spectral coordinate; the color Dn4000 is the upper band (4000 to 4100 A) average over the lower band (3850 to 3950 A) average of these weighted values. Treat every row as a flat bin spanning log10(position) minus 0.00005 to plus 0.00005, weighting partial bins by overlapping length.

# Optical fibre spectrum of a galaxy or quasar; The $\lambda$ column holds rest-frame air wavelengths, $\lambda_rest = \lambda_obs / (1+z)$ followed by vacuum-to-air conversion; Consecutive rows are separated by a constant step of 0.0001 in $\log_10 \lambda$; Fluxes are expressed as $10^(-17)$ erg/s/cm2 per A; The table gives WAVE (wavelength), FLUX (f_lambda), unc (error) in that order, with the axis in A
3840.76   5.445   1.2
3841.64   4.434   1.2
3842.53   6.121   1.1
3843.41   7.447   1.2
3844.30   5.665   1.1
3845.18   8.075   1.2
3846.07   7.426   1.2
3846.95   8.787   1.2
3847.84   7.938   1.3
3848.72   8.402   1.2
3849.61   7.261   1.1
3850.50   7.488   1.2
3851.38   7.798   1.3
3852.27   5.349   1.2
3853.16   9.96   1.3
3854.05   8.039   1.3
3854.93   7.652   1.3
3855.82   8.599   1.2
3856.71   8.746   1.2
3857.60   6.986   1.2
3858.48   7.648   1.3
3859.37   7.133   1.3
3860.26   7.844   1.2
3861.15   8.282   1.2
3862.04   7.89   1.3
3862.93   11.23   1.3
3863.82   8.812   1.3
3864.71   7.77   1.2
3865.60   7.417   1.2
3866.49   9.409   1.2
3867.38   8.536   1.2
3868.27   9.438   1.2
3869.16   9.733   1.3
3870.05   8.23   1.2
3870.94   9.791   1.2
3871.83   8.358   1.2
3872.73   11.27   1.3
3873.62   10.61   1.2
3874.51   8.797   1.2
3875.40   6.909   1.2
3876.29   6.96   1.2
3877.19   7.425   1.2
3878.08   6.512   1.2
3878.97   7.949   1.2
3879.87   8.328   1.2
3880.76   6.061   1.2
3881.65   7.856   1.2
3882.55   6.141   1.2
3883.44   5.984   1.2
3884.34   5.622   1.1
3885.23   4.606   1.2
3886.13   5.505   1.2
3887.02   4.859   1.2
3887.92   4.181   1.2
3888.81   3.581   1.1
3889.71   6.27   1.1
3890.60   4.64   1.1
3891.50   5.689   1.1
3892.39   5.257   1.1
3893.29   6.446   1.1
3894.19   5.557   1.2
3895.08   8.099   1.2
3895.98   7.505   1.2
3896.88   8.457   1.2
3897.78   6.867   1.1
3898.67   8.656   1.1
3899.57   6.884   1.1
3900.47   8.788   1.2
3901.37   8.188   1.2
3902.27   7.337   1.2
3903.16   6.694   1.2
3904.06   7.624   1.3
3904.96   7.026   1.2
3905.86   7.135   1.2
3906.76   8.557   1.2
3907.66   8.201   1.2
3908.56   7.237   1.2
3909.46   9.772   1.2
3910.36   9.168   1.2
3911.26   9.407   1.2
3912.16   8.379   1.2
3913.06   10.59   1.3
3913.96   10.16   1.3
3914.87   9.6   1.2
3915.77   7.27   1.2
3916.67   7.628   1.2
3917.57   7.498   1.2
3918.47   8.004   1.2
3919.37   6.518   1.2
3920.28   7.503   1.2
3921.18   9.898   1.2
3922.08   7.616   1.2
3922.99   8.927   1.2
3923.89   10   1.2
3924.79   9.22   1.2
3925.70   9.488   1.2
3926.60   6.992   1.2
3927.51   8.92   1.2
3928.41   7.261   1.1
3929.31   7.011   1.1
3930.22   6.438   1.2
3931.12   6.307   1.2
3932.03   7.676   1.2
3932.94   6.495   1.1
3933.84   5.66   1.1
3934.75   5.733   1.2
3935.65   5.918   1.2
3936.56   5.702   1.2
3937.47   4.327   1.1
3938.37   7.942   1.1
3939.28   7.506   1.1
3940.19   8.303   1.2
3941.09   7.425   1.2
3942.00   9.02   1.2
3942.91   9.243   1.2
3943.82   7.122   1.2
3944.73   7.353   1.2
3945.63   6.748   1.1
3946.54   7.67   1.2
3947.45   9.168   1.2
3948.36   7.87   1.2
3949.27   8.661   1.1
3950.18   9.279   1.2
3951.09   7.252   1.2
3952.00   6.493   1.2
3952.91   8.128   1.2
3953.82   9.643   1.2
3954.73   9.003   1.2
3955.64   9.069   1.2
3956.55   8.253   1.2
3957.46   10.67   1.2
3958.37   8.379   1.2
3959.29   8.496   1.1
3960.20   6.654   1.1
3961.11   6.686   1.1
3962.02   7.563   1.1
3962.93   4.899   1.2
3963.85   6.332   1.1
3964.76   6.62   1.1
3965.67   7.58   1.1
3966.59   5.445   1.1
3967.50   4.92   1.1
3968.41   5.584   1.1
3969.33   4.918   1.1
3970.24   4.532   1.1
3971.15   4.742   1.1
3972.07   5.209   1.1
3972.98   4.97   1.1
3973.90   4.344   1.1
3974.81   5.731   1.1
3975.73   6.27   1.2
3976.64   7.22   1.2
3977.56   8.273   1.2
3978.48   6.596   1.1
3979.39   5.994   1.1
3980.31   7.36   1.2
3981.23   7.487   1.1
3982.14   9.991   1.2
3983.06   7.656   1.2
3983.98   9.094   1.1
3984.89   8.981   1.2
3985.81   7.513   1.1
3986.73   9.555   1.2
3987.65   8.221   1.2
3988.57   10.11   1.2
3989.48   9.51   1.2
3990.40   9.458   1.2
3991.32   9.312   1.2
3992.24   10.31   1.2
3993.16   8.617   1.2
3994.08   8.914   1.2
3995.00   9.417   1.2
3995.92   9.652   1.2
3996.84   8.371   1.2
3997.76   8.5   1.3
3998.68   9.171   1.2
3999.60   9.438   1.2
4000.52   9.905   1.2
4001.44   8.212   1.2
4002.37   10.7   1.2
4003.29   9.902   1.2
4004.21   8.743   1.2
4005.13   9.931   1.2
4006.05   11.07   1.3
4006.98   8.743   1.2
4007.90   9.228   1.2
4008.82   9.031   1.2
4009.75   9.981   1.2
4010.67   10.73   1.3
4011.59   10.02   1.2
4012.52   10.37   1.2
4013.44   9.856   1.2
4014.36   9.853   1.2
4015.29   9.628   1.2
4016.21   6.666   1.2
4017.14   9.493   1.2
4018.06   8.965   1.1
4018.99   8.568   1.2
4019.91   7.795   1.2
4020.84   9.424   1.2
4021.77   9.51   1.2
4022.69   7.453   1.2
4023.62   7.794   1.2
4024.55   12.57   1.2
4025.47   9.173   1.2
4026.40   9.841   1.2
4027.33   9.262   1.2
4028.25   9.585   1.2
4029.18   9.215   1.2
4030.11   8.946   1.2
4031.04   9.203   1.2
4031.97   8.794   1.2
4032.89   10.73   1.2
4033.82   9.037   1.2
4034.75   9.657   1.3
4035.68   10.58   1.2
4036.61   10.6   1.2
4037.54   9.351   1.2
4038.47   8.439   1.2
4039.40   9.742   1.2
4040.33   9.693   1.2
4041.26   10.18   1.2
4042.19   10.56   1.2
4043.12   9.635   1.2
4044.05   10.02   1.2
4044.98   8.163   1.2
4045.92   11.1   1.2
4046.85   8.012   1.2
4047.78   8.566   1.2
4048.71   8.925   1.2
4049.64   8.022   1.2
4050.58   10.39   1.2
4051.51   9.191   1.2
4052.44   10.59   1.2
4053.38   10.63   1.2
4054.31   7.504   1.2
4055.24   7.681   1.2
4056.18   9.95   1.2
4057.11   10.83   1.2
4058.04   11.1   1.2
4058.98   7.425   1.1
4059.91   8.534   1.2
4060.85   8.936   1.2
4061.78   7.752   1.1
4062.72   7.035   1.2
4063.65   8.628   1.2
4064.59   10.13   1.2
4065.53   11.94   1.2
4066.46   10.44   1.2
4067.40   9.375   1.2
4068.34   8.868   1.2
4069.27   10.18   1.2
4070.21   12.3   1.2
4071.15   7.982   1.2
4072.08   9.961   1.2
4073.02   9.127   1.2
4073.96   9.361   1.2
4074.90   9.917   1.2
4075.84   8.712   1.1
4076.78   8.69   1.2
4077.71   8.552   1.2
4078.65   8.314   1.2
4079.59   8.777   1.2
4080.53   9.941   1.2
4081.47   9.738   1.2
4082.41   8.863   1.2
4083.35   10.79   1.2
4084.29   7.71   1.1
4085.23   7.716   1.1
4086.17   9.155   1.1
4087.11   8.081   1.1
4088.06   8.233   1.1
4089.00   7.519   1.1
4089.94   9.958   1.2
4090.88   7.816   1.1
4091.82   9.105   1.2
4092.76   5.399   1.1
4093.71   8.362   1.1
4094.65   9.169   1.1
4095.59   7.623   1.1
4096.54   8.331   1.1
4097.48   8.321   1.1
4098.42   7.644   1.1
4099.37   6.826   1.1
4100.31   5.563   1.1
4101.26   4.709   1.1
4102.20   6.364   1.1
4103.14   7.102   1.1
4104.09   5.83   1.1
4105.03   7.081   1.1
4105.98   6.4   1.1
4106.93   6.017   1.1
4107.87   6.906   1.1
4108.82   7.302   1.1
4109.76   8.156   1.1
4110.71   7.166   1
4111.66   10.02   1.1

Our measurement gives 1.29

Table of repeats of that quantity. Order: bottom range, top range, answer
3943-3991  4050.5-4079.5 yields 1.32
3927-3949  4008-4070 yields 1.37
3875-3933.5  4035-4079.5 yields 1.37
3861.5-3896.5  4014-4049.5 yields 1.38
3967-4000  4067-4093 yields 1.23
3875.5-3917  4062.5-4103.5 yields 1.31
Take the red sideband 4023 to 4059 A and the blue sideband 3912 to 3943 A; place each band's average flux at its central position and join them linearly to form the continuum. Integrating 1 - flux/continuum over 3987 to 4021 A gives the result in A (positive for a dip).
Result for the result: -1.5 A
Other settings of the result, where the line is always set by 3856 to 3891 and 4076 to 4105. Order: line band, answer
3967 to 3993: 1.6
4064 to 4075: -2.8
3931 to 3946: 1.3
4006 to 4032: -4.9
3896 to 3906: 0.0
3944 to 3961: -1.1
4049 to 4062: -2.1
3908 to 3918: -1.5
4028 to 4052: -4.8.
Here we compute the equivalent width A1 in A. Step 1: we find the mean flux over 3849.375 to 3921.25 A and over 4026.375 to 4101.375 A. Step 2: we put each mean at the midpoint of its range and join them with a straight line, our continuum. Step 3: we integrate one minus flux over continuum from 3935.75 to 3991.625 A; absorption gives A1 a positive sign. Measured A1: 5.7 A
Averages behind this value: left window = 7.68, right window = 9.04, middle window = 7.43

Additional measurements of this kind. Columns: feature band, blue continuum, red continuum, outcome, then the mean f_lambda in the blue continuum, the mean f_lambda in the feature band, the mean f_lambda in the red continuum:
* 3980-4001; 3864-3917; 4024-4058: -0.2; 7.58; 8.99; 9.58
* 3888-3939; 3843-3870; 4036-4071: 6.1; 8.1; 7.47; 9.46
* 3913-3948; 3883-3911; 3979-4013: -0.6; 6.81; 7.71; 9.18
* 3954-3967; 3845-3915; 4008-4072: 1.5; 7.7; 7.6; 9.42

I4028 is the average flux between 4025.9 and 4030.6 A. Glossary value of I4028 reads 9.36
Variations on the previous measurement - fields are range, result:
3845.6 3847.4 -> 8.09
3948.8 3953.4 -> 7.97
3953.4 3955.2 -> 9.32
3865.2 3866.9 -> 8.42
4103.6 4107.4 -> 6.32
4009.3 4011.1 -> 10.4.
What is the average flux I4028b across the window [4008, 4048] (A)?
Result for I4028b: 9.44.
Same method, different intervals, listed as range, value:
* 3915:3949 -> 7.58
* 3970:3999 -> 7.87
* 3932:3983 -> 7.07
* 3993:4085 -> 9.36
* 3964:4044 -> 8.63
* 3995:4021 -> 9.36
